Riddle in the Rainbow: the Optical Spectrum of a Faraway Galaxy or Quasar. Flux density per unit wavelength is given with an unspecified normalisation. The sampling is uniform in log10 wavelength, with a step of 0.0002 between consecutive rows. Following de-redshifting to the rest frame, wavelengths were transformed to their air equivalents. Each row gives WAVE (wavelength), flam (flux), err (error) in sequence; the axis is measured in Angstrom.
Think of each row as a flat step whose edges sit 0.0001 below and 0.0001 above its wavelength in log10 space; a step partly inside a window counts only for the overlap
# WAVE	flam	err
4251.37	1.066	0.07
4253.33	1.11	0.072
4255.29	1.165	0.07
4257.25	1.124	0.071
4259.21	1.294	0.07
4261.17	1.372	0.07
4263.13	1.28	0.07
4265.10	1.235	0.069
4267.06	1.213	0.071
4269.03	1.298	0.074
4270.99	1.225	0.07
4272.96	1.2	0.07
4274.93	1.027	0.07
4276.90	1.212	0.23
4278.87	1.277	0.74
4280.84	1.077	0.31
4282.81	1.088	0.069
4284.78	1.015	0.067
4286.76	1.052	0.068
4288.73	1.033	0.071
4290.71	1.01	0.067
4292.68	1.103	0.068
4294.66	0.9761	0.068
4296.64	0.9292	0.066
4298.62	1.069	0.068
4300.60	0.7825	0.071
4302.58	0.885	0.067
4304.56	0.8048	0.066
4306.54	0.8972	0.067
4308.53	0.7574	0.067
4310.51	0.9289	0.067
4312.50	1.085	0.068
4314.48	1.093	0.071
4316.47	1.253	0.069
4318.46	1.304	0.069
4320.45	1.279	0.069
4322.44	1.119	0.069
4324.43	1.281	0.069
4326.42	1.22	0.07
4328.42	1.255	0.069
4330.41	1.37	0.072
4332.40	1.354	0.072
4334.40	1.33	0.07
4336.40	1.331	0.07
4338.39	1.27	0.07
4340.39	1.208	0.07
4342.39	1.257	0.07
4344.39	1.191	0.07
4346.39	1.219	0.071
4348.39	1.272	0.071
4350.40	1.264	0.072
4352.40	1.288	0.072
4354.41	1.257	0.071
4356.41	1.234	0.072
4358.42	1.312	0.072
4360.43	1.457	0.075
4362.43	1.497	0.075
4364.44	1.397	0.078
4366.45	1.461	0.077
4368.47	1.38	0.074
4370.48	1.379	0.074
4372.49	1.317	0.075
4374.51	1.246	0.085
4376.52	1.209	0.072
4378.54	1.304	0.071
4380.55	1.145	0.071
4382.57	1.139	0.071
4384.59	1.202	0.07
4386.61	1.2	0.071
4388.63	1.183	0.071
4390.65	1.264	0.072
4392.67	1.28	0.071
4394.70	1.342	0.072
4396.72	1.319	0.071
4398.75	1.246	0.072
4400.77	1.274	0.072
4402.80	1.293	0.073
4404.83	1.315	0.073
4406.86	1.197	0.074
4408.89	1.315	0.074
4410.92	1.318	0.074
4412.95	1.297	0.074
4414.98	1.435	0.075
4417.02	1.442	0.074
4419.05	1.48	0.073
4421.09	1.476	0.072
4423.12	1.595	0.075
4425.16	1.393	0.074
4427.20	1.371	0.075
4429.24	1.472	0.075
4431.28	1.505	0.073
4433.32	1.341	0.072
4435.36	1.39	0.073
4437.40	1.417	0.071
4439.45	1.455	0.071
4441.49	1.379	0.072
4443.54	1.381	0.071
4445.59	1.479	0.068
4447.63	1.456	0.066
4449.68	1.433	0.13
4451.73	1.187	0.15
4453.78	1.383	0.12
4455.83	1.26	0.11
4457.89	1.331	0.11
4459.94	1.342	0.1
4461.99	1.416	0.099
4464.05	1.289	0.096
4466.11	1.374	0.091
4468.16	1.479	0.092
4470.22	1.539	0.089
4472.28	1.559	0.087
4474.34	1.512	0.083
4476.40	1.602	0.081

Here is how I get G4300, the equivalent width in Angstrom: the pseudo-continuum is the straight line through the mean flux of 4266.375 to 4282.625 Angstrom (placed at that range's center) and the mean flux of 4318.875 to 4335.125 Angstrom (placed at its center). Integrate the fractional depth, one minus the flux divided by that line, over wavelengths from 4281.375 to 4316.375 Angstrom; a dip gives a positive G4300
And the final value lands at 7.1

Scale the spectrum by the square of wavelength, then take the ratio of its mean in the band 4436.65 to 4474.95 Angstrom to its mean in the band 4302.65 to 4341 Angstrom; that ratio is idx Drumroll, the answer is 1.3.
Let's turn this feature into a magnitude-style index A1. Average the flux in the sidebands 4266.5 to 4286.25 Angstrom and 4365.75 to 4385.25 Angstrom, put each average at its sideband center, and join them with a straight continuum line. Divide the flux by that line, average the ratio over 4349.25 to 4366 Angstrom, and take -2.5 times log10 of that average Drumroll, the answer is -0.07 mag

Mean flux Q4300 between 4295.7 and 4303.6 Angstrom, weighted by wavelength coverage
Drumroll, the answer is 0.916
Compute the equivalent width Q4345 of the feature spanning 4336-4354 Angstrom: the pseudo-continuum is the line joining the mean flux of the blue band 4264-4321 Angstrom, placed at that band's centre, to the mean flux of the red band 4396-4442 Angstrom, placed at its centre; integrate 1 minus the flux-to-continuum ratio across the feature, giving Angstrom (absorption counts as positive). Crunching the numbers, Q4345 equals -0.8 Angstrom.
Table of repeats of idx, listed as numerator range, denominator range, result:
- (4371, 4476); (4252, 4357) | 1.24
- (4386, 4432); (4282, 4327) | 1.36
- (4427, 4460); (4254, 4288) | 1.27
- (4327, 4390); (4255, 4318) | 1.23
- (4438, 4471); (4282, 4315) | 1.54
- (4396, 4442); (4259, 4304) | 1.33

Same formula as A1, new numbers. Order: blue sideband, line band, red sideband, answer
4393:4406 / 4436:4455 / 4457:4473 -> -0.013 mag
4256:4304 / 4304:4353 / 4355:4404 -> 0.014 mag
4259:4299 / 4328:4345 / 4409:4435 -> -0.030 mag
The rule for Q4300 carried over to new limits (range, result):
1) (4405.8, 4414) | 1.28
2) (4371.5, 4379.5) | 1.27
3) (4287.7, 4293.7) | 1.05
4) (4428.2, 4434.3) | 1.44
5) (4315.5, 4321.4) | 1.28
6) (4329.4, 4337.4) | 1.35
